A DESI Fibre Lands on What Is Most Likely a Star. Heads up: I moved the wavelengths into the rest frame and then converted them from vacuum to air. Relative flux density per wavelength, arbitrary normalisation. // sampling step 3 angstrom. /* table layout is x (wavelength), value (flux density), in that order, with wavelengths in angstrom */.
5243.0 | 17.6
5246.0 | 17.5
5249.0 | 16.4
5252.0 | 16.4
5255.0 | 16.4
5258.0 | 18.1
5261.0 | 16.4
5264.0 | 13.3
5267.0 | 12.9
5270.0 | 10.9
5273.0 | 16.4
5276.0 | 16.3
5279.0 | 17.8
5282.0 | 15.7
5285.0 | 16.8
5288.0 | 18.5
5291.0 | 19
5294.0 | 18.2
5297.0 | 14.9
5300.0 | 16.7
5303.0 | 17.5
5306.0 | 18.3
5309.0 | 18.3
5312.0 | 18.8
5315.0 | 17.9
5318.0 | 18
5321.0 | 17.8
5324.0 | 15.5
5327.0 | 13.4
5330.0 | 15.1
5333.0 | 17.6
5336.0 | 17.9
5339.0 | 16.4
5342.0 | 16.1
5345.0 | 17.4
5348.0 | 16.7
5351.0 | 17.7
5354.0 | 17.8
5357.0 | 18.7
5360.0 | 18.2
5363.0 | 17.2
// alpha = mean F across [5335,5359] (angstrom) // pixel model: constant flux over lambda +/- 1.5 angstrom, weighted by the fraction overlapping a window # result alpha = 17.3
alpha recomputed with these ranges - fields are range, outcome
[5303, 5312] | 18.2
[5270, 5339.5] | 17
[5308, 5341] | 16.9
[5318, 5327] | 16.3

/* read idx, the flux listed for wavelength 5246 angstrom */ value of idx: 17.5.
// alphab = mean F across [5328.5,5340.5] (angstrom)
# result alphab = 16.8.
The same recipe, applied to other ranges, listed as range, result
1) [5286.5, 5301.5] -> 17.5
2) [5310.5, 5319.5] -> 18.2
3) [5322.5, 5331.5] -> 14.7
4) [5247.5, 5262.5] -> 16.7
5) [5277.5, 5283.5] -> 16.8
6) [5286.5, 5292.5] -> 18.8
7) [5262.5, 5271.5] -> 12.4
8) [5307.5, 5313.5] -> 18.6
